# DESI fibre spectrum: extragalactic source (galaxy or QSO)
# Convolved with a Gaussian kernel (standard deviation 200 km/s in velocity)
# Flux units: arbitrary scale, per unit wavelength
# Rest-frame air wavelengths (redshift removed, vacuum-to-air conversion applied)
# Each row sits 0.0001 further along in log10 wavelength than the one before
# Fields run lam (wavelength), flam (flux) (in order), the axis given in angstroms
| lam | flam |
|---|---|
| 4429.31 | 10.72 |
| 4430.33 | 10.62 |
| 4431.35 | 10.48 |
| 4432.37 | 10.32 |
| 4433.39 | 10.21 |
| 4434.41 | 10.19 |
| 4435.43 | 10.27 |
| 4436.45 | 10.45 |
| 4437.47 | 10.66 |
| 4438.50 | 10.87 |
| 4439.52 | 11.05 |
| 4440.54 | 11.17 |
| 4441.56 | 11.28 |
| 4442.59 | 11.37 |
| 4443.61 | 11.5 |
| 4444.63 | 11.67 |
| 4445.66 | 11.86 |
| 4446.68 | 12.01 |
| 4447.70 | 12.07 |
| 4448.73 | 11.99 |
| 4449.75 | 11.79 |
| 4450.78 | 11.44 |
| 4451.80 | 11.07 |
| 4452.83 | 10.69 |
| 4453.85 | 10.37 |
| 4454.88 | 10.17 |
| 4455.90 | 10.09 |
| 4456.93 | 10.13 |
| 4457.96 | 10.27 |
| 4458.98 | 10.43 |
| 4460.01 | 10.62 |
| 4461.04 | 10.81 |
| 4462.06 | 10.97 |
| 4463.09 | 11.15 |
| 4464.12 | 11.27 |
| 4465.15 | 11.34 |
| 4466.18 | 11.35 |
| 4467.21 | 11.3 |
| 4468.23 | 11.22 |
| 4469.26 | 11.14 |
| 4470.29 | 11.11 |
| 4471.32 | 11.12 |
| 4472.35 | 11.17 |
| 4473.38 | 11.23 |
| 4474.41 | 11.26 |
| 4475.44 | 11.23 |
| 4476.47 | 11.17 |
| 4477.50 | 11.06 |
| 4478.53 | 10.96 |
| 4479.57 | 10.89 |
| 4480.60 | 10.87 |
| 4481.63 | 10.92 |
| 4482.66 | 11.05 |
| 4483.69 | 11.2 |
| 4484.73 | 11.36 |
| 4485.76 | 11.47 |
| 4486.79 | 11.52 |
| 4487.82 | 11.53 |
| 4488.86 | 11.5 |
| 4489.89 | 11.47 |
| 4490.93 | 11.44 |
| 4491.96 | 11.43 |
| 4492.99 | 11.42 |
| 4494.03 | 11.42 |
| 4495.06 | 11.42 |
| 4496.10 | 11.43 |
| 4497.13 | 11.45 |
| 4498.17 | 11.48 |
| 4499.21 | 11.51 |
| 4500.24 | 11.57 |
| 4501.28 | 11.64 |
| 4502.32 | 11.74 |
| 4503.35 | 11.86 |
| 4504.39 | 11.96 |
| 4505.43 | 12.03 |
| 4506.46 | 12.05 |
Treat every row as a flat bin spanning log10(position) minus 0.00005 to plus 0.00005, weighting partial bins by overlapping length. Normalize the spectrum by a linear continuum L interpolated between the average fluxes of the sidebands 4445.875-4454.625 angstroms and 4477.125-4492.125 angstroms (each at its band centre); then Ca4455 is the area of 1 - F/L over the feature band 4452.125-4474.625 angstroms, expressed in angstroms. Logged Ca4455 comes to 0.9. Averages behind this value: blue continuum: 11.4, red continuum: 11.2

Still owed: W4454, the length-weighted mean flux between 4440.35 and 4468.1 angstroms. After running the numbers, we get 11.1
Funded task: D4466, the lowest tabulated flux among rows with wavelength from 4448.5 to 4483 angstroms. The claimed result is 10.09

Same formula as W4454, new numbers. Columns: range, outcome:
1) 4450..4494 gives 11.1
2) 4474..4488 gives 11.2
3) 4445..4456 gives 11.3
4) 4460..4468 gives 11.1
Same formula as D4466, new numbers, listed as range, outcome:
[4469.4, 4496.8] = 10.87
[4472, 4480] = 10.89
